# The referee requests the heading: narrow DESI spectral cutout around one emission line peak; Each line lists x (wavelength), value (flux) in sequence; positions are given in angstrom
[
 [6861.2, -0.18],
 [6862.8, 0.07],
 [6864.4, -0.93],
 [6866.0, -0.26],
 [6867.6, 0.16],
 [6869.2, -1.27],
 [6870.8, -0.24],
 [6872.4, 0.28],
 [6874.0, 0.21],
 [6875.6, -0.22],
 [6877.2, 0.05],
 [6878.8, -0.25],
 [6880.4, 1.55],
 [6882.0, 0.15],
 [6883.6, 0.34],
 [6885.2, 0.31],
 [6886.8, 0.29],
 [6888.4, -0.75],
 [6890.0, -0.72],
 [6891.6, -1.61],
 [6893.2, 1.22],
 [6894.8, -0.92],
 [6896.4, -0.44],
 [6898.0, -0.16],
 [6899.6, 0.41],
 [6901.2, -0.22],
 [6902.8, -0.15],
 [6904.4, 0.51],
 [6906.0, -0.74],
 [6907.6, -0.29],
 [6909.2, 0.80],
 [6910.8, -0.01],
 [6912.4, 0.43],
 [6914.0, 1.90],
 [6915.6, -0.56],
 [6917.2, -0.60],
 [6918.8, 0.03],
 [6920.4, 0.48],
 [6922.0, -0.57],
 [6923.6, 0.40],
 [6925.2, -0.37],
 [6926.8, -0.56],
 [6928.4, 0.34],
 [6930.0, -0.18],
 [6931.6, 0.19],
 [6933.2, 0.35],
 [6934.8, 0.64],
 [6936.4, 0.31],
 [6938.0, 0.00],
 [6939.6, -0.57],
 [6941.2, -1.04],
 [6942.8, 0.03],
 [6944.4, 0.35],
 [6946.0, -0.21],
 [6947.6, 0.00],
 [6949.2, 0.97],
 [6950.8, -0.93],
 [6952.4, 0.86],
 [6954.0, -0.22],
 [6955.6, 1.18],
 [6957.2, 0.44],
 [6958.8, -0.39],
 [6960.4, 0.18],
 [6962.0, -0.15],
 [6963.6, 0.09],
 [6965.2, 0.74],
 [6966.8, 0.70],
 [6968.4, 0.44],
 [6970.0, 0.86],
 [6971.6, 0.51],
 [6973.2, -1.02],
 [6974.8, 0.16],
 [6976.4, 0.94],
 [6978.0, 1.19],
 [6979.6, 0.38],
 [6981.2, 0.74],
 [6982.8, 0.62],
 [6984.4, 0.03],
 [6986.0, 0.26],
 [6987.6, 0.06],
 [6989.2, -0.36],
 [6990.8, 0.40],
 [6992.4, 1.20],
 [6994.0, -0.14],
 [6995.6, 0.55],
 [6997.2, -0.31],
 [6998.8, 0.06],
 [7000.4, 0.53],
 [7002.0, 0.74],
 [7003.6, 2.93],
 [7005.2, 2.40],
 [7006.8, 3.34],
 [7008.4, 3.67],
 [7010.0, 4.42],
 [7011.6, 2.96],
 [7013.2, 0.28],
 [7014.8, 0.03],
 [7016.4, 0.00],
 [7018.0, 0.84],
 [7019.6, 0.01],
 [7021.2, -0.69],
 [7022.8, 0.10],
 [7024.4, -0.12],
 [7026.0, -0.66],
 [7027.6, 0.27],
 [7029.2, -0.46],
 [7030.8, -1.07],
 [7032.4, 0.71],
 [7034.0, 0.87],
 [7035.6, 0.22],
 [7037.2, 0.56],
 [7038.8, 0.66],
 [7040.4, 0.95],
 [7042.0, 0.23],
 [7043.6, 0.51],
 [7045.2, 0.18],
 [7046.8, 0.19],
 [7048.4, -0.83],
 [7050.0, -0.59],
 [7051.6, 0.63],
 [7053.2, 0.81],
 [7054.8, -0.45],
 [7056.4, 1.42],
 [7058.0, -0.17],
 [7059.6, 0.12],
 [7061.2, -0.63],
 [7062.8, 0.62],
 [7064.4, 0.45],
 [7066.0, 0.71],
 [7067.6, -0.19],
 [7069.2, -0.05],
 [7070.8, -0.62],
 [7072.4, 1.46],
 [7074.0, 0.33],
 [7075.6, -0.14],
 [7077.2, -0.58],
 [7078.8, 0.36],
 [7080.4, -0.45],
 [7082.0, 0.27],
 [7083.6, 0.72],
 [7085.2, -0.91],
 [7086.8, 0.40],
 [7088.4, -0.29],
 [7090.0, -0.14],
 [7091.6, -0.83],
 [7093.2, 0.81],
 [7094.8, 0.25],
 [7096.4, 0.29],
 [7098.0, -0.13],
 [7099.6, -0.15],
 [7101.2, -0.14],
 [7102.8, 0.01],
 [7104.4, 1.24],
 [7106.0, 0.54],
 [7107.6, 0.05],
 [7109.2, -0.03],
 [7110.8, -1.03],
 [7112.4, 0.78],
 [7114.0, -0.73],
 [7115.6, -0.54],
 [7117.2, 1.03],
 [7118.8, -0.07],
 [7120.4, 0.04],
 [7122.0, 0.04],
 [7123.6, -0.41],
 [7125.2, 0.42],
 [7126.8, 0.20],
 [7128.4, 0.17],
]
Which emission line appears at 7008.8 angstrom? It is [O II]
